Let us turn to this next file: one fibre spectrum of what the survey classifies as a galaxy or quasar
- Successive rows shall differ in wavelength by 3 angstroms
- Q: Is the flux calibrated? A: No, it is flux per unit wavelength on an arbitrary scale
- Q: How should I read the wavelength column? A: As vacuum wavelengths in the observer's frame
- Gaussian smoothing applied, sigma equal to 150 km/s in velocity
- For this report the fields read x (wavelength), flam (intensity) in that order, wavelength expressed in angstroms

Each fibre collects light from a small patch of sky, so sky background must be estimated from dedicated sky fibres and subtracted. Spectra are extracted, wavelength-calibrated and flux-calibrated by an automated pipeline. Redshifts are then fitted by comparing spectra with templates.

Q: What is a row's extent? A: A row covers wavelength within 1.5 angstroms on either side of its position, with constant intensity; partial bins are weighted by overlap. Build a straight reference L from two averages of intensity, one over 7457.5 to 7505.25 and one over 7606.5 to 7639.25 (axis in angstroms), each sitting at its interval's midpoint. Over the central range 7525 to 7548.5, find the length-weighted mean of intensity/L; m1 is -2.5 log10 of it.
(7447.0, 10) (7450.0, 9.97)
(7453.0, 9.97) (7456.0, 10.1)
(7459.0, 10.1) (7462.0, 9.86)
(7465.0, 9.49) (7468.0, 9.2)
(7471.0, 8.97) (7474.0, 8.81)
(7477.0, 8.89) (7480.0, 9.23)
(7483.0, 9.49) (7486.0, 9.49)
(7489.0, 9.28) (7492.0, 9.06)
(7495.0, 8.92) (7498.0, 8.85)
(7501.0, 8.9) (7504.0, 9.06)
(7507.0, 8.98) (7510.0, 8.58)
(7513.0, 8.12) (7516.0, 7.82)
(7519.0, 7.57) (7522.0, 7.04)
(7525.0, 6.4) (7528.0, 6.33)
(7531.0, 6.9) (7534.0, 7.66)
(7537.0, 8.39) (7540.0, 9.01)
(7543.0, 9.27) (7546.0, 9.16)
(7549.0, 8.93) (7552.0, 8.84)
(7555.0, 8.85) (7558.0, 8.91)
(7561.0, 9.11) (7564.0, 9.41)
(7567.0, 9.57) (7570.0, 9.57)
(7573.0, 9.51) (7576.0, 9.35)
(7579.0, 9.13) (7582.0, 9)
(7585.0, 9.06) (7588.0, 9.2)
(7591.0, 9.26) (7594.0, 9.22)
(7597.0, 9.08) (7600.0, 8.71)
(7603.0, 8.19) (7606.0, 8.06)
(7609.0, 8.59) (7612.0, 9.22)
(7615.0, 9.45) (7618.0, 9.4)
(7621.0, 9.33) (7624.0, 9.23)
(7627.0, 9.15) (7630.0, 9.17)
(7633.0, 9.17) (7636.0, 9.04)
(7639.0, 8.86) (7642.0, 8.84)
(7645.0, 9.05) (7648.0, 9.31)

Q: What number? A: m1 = 0.15 mag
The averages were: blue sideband 9.23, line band 8.03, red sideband 9.12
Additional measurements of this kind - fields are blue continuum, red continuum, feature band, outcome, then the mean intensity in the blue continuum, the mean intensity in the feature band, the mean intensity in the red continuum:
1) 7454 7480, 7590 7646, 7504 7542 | 0.186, 9.43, 7.81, 9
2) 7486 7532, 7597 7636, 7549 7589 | -0.068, 8.18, 9.18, 8.98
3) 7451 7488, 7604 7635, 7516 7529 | 0.317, 9.47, 6.97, 9.06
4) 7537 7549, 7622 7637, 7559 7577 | -0.040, 9.03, 9.41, 9.16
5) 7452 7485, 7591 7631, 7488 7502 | 0.044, 9.46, 9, 8.99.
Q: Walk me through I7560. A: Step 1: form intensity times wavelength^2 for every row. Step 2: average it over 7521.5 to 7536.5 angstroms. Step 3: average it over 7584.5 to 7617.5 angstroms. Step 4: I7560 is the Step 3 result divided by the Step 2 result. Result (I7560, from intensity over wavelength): 1.31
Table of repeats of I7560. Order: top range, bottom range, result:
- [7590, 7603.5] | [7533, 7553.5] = 1.03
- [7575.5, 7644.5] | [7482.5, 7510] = 1.03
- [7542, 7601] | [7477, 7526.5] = 1.09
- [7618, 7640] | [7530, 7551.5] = 1.10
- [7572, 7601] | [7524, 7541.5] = 1.24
